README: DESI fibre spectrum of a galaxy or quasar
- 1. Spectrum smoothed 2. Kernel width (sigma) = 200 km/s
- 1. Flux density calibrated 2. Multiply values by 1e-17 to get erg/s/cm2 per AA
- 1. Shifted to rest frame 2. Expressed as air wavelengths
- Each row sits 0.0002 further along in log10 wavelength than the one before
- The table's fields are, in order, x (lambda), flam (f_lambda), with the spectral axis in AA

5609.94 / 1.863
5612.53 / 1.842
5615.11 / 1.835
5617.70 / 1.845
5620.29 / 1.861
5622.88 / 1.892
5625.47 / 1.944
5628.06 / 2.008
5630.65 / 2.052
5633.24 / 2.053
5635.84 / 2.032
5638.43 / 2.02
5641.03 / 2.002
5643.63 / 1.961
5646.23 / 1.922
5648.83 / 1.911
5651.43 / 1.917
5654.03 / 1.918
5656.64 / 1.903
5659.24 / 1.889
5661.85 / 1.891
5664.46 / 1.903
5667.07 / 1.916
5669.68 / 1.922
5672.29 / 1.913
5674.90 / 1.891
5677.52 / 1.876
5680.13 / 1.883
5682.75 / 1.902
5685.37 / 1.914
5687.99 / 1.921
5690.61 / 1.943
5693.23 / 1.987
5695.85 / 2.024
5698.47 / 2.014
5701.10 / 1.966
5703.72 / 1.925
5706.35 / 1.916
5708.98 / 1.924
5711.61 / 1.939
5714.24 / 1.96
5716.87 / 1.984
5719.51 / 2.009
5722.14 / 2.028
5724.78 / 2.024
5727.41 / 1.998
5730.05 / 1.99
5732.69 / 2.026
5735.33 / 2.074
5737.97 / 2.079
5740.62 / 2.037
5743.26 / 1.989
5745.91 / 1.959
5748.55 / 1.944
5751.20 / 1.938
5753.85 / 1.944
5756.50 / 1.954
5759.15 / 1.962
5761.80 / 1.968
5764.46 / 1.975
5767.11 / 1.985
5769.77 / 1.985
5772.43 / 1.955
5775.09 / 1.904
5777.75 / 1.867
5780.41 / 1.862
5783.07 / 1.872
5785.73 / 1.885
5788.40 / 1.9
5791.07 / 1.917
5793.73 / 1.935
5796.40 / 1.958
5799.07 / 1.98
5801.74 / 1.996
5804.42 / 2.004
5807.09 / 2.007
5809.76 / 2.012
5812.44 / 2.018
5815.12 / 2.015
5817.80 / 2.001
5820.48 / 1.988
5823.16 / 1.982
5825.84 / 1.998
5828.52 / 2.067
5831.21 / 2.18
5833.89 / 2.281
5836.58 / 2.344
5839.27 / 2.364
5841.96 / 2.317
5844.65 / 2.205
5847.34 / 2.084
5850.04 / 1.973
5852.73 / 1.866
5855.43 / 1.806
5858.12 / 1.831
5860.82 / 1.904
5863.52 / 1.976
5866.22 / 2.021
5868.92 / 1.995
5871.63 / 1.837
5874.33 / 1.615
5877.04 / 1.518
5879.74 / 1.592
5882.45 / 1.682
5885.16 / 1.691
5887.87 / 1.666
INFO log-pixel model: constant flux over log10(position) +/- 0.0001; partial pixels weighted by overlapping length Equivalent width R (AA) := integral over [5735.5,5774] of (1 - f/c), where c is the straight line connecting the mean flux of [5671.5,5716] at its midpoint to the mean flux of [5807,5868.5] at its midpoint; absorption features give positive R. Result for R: 0.1 AA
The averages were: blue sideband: 1.94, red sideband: 2.05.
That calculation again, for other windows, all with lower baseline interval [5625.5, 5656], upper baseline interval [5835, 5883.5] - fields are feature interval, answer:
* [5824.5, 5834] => -0.8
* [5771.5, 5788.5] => 0.6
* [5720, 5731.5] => -0.3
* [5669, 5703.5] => 0.6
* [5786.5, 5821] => -0.4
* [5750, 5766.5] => 0.0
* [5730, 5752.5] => -0.5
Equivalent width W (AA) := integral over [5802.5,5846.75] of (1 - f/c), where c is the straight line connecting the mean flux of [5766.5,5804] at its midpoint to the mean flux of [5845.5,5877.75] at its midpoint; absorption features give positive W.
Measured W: -4.79 AA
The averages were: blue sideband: 1.93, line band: 2.11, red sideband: 1.88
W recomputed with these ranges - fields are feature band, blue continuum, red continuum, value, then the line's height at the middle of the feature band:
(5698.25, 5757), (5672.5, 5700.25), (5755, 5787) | -1.5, 1.93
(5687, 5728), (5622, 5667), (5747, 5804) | -0.6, 1.95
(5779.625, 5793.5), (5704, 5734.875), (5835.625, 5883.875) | 0.5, 1.96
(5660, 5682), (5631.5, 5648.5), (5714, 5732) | 1.1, 2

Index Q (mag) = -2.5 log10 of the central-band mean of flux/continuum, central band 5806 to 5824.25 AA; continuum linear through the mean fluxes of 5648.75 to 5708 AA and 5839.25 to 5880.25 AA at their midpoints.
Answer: -0.04 mag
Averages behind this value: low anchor 1.92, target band 2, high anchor 1.92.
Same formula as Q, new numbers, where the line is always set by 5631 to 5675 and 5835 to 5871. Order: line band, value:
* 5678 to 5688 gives 0.03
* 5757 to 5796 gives 0.04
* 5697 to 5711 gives 0.01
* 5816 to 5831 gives 0.01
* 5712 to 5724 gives -0.01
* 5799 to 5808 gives 0.01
